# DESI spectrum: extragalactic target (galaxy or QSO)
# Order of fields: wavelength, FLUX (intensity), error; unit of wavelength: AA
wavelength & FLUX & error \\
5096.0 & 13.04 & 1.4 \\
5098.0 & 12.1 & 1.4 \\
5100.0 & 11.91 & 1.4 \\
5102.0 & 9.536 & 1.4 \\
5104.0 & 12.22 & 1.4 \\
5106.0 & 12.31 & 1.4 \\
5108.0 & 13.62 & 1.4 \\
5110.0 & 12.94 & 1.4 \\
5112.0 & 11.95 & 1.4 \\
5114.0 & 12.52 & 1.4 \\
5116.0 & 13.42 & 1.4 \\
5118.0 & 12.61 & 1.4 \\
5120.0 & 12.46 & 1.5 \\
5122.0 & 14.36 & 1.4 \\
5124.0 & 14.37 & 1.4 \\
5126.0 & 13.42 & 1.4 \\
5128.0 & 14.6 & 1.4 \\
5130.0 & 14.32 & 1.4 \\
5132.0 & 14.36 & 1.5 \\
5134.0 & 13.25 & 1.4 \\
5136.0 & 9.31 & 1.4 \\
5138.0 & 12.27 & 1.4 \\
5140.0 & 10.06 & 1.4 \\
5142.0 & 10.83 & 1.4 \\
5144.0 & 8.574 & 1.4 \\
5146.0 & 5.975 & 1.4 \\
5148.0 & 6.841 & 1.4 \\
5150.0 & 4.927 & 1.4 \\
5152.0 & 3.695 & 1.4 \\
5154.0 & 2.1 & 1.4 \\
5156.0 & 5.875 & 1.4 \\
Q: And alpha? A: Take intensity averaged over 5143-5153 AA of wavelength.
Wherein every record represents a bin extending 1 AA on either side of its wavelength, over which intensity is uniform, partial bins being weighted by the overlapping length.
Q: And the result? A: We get 6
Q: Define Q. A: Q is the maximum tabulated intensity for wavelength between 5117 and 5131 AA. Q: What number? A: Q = 14.6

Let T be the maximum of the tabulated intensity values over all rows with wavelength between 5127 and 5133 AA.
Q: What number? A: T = 14.6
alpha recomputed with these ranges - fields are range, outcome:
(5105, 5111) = 13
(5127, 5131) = 14.5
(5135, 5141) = 10.5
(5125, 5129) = 14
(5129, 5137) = 12.8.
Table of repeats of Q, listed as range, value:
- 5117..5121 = 12.61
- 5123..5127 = 14.37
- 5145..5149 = 6.841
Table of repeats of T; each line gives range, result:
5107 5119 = 13.62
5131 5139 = 14.36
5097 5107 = 12.31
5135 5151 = 12.27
